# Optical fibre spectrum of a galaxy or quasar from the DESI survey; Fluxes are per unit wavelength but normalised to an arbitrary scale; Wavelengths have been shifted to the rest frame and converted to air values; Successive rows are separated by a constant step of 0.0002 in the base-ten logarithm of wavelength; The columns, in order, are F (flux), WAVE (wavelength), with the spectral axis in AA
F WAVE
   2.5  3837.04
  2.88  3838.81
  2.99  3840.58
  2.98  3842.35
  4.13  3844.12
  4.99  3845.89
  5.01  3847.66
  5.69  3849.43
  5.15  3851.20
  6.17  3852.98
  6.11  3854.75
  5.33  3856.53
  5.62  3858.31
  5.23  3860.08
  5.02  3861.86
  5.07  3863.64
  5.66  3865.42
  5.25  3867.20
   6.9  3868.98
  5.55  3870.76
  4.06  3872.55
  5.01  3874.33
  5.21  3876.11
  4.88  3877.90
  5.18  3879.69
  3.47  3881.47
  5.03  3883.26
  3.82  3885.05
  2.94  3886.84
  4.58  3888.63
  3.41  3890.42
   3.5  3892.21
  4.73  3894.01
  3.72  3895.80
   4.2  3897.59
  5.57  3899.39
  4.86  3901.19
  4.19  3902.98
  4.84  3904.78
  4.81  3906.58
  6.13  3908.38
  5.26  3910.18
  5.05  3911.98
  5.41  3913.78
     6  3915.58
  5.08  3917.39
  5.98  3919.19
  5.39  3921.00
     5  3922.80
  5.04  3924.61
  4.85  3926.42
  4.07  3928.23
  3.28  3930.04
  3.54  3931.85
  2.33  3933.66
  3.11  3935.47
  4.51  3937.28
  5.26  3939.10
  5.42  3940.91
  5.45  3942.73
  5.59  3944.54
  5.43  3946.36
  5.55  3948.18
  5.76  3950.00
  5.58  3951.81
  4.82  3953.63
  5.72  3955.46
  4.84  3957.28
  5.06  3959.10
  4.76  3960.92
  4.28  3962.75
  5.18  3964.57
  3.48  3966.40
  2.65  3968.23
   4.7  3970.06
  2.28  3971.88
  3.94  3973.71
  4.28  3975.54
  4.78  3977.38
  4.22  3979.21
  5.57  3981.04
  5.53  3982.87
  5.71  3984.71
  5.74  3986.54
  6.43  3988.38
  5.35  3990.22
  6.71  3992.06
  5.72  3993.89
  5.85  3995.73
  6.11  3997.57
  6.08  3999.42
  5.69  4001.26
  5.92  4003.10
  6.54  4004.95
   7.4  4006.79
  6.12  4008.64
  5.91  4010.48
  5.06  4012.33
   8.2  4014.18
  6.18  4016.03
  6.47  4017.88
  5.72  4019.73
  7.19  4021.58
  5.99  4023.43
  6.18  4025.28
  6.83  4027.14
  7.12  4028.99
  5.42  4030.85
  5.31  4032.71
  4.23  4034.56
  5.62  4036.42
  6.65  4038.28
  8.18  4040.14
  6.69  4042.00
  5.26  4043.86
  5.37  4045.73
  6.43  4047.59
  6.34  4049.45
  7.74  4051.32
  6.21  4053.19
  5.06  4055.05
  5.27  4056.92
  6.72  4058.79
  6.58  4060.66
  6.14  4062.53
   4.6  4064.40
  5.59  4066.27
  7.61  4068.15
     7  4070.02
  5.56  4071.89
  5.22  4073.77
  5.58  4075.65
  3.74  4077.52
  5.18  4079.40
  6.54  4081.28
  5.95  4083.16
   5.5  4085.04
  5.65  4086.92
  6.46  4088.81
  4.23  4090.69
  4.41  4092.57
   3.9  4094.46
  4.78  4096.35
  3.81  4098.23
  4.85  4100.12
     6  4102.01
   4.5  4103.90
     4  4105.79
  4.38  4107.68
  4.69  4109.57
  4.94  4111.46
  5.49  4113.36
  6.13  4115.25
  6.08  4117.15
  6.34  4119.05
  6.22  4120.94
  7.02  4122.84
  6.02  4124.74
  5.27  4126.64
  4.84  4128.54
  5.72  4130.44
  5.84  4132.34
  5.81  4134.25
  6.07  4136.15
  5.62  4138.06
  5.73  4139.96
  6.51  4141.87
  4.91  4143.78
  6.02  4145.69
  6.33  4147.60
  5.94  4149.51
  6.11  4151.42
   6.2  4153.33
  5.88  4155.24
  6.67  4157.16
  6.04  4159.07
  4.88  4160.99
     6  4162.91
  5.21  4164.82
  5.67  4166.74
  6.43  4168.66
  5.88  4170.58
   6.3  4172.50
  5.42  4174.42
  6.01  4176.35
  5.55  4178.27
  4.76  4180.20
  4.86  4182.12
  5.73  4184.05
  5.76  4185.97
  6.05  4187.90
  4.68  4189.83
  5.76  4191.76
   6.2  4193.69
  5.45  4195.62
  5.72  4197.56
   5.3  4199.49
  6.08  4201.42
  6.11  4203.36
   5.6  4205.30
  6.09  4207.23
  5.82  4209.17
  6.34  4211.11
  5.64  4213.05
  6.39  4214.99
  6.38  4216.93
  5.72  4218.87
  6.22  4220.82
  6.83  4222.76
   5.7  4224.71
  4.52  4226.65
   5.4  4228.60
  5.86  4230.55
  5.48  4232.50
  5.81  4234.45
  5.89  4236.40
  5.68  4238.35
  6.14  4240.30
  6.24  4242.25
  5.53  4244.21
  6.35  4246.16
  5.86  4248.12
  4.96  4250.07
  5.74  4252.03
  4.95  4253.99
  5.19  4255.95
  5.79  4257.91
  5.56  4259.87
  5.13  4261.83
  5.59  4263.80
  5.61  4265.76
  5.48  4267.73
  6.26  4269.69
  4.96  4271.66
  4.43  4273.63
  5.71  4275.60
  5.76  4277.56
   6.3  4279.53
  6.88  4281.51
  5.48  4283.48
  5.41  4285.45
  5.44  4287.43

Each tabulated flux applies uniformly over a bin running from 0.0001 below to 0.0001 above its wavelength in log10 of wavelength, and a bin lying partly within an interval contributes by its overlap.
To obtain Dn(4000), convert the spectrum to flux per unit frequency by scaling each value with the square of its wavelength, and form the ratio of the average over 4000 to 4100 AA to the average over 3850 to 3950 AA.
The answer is 1.30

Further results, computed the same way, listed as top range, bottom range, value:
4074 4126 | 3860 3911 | 1.24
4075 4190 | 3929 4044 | 1.10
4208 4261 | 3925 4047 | 1.21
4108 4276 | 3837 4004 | 1.34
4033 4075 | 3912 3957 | 1.31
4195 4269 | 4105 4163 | 1.05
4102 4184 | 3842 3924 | 1.31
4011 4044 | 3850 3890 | 1.35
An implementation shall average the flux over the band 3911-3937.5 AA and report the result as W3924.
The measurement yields 4.58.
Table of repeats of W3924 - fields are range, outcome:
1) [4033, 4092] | 5.88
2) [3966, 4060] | 5.79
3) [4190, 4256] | 5.79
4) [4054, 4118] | 5.36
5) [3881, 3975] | 4.61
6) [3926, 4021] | 5.18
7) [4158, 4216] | 5.73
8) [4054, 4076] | 5.92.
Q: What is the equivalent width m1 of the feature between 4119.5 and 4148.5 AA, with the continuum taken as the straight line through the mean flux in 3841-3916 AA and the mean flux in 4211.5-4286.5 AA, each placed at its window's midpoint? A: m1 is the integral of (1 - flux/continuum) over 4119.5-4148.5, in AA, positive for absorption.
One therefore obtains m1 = -2.2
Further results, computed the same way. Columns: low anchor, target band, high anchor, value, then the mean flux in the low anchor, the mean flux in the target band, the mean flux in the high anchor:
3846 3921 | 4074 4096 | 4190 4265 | 1.0 AA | 5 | 5.18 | 5.75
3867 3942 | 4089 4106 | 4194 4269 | 2.2 AA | 4.67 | 4.61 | 5.75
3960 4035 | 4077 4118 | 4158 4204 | 4.0 AA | 5.54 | 5.07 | 5.66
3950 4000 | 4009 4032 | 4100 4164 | -5.0 AA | 5.02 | 6.34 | 5.69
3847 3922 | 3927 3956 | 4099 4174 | 2.6 AA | 5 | 4.7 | 5.7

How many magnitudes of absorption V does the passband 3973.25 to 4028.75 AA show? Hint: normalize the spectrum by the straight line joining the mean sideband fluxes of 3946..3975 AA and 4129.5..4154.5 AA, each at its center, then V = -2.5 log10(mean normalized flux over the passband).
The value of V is -0.21 mag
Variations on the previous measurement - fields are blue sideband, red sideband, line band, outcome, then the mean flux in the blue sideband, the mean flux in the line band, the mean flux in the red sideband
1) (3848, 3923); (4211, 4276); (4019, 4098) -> -0.099 mag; 5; 5.83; 5.68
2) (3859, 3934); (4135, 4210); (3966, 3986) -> 0.167 mag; 4.76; 4.34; 5.78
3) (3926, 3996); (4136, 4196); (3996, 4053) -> -0.223 mag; 4.8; 6.26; 5.77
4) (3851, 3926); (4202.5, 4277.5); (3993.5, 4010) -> -0.181 mag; 4.98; 6.17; 5.71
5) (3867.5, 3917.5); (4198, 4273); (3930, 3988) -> 0.063 mag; 4.76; 4.67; 5.73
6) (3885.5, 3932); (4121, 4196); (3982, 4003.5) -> -0.169 mag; 4.68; 5.9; 5.78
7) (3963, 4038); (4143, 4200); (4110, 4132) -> -0.021 mag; 5.59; 5.8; 5.73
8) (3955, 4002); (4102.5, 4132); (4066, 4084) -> -0.093 mag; 5.02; 5.8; 5.46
